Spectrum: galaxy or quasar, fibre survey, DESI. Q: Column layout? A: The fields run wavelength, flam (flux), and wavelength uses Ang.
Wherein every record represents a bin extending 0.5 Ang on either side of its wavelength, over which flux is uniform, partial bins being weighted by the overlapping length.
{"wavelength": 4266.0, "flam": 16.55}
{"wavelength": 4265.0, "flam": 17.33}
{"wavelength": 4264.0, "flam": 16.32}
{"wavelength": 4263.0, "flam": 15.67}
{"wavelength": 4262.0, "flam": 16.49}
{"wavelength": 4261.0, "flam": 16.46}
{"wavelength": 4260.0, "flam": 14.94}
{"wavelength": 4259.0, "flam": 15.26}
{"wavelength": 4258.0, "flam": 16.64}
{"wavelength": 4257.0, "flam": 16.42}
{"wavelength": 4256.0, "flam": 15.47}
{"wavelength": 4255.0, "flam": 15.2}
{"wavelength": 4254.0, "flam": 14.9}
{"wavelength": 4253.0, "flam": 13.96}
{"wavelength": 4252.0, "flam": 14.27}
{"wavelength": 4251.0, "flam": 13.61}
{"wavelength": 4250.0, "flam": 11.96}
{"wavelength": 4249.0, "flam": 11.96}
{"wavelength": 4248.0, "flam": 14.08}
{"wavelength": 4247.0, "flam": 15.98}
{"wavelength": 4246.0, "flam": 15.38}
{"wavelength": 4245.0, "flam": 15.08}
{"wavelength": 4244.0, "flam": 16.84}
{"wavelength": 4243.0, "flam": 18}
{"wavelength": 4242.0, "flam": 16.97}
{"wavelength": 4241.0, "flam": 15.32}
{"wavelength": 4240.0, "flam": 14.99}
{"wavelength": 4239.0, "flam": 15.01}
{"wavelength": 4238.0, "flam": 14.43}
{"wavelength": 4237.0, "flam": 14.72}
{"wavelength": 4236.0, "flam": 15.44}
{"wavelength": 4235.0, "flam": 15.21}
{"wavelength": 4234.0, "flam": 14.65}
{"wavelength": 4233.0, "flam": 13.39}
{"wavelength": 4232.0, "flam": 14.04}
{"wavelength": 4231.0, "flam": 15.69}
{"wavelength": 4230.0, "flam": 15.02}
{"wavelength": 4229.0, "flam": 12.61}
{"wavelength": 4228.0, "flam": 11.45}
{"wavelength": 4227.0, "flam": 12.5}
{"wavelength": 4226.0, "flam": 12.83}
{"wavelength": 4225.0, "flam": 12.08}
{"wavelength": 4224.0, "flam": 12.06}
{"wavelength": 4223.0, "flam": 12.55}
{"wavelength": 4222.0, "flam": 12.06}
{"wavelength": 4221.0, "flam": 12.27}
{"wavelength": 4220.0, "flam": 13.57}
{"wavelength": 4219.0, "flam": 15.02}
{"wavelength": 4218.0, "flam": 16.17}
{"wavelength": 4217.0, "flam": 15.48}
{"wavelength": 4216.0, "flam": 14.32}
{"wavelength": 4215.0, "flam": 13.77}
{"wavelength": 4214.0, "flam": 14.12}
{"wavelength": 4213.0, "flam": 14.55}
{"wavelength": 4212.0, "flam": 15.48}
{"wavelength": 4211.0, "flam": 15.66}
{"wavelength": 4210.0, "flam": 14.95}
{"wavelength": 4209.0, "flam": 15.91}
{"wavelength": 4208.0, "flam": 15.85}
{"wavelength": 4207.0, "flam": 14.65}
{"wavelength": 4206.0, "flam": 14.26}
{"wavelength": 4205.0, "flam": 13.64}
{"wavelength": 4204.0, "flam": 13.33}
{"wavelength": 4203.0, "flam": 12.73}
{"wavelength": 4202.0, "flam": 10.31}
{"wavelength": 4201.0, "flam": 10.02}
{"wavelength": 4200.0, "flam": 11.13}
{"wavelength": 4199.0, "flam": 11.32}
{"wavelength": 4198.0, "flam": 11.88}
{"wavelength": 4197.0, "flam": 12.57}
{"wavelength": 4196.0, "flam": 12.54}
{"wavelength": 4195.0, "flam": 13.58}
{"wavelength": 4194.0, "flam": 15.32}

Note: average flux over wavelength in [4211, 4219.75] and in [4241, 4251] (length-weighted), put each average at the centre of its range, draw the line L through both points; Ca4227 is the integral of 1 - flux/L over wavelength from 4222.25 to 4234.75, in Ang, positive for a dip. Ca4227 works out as 1.4 Ang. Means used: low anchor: 14.9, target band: 13.3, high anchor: 15.1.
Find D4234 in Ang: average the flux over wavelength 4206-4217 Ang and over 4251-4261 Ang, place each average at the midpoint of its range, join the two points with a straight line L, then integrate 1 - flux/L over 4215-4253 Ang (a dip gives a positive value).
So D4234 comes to 2.1 Ang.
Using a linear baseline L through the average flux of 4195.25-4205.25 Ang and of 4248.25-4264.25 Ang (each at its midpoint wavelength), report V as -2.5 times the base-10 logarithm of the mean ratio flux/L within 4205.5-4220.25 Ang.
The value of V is -0.18 mag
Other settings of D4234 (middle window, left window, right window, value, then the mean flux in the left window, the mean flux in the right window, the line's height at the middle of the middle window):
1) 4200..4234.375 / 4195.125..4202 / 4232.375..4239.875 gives -1.6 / 11.6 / 14.7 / 13.1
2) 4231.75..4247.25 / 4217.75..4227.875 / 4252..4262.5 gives -1.2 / 13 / 15.5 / 14.2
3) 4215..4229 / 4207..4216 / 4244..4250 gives 1.5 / 15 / 14.5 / 14.8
